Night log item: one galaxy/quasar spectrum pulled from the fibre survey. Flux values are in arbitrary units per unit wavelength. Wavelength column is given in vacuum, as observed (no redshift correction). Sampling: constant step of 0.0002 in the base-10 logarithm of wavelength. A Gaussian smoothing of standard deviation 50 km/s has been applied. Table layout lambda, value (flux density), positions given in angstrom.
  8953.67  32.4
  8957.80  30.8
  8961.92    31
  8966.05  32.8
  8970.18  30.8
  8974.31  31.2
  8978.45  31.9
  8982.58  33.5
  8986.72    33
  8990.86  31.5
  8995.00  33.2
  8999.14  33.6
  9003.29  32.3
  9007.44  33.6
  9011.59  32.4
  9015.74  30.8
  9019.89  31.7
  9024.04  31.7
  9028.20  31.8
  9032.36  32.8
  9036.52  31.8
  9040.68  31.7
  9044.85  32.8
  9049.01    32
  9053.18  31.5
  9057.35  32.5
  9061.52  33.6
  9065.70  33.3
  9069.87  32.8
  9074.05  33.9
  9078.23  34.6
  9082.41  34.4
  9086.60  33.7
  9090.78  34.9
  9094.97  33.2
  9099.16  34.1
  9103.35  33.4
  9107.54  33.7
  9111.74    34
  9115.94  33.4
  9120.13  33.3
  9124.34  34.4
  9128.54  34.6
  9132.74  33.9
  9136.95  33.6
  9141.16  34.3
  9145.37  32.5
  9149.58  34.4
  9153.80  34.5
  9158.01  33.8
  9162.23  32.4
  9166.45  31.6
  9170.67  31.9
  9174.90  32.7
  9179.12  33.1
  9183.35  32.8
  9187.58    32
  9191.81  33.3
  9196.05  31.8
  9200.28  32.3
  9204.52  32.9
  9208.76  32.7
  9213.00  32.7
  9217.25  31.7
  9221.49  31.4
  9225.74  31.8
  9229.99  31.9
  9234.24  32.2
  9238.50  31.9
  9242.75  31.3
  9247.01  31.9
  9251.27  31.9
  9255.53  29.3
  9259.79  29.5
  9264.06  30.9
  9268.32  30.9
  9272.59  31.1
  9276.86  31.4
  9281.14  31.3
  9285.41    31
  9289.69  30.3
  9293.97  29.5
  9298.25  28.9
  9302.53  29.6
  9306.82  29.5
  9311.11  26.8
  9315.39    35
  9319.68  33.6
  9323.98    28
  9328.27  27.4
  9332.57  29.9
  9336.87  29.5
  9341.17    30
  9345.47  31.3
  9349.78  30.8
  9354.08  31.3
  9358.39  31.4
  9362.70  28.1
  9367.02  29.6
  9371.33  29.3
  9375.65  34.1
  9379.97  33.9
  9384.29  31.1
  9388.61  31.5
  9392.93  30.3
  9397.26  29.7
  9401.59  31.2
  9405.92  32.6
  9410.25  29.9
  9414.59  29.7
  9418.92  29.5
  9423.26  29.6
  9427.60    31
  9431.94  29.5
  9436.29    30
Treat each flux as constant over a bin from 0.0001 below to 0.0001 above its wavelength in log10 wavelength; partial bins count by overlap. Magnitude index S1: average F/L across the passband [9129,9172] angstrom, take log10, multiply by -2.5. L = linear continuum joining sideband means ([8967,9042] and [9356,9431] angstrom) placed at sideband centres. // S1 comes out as -0.06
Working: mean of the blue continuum 32.2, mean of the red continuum 30.7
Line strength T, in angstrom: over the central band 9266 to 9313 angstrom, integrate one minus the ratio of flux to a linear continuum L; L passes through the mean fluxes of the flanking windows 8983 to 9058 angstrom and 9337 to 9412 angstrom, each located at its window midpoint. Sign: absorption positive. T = 1.80 angstrom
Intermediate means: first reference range 32.3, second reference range 30.9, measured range 30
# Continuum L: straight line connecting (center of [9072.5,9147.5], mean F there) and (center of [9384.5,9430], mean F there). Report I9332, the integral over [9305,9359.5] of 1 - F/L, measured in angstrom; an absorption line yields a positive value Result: 1.8 angstrom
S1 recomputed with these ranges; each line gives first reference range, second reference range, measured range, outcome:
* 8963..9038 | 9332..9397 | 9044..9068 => -0.02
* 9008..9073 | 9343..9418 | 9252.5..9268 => 0.04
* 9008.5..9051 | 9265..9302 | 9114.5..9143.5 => -0.08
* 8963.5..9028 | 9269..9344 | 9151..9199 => -0.06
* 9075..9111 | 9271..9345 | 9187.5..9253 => -0.01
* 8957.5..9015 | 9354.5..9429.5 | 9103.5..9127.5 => -0.07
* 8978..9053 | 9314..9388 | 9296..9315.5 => 0.06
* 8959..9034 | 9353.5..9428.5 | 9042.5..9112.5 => -0.05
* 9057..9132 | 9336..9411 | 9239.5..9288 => 0.04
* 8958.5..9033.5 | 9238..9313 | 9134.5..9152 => -0.08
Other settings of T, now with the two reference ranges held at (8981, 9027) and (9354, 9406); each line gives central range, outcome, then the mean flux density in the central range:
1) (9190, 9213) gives -0.7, 32.6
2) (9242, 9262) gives 0.5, 30.7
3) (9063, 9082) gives -0.9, 33.7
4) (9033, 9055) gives 0.2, 32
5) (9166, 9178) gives -0.2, 32.2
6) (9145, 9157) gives -0.8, 34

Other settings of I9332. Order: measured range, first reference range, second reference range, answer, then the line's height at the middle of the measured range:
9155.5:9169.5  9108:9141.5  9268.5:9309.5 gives 0.2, 33.1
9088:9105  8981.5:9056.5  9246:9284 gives -1.1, 31.9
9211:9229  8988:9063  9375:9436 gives -0.2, 31.6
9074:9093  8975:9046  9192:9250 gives -1.2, 32.2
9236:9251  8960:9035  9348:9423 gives -0.2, 31.3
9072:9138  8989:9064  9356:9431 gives -4.1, 32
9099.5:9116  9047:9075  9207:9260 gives -0.6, 32.4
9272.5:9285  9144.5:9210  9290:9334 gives -0.3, 30.6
